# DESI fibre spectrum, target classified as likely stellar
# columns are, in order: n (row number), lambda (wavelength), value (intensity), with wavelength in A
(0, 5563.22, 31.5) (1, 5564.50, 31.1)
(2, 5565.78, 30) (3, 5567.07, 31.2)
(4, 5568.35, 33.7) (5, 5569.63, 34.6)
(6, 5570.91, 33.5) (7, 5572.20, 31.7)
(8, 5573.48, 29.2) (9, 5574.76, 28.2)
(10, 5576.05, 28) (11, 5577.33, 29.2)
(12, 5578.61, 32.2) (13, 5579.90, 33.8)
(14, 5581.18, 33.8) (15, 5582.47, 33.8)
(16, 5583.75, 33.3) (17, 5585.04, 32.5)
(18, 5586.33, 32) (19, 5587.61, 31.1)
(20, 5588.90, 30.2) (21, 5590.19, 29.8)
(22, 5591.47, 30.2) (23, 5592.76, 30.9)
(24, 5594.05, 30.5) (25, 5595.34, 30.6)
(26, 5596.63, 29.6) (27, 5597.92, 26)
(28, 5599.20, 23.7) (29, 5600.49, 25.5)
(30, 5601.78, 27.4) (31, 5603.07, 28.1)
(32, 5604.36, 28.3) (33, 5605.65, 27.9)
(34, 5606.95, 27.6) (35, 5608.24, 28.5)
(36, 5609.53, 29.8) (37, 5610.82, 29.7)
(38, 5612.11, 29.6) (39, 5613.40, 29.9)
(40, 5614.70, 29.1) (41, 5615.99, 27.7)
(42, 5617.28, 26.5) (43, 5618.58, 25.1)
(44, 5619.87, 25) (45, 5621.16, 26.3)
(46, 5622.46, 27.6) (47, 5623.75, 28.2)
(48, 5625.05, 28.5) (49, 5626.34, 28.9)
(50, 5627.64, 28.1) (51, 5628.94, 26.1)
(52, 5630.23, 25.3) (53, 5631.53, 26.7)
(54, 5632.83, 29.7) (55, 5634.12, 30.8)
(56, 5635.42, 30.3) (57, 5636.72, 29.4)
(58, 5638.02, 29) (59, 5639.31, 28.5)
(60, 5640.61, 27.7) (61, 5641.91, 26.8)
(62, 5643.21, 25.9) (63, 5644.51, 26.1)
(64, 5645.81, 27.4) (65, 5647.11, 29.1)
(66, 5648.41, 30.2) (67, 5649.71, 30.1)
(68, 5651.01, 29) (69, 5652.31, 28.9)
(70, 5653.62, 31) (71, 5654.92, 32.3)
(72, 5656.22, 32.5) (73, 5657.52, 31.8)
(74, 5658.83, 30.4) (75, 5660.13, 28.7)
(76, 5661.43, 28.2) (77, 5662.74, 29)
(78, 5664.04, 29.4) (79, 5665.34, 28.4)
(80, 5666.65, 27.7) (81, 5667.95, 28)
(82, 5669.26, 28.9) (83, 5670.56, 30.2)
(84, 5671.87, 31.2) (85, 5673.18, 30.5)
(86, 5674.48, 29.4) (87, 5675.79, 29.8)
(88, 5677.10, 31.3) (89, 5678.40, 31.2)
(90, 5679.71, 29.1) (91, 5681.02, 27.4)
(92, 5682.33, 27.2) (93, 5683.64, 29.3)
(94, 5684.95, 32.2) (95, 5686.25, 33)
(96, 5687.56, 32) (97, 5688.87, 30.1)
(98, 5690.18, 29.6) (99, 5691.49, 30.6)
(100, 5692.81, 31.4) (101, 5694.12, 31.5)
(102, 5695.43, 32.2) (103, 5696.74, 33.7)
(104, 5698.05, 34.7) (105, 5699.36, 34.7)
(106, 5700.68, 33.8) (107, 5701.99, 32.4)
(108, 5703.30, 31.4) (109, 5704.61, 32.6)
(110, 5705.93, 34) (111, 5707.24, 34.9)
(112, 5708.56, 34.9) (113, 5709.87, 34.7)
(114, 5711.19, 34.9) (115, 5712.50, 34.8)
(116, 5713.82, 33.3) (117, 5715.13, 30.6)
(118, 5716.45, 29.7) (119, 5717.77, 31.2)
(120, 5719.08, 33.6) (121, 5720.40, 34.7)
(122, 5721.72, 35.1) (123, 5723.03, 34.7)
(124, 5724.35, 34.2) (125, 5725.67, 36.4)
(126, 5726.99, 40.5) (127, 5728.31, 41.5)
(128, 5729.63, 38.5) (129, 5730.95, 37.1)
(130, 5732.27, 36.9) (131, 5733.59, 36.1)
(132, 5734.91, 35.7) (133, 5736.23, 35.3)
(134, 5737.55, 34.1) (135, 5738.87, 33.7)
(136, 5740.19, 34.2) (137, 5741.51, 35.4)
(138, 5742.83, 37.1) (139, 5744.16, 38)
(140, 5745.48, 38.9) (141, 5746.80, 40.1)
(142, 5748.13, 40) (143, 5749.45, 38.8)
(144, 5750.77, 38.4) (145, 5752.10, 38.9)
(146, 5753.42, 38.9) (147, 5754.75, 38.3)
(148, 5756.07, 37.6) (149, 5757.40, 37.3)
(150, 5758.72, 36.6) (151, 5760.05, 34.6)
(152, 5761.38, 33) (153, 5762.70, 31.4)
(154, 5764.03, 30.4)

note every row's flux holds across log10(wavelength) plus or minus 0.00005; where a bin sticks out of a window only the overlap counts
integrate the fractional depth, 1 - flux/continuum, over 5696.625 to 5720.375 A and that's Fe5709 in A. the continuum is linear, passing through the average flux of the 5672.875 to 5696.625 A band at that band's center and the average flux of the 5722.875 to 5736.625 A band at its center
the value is 0.41 A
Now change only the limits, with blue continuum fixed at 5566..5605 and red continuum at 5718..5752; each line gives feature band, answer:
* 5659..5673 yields 2.0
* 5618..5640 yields 3.0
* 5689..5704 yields 1.2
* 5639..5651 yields 1.8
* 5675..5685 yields 1.4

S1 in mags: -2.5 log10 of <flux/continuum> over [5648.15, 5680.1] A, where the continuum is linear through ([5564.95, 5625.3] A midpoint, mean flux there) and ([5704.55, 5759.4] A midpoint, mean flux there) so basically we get 0.10 mag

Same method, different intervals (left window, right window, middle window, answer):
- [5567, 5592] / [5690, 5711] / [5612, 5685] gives 0.13 mag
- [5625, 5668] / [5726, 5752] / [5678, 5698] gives 0.06 mag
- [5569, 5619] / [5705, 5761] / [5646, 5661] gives 0.08 mag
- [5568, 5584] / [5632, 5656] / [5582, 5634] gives 0.07 mag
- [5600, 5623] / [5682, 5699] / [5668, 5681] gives 0.03 mag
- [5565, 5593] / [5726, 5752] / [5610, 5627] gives 0.18 mag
